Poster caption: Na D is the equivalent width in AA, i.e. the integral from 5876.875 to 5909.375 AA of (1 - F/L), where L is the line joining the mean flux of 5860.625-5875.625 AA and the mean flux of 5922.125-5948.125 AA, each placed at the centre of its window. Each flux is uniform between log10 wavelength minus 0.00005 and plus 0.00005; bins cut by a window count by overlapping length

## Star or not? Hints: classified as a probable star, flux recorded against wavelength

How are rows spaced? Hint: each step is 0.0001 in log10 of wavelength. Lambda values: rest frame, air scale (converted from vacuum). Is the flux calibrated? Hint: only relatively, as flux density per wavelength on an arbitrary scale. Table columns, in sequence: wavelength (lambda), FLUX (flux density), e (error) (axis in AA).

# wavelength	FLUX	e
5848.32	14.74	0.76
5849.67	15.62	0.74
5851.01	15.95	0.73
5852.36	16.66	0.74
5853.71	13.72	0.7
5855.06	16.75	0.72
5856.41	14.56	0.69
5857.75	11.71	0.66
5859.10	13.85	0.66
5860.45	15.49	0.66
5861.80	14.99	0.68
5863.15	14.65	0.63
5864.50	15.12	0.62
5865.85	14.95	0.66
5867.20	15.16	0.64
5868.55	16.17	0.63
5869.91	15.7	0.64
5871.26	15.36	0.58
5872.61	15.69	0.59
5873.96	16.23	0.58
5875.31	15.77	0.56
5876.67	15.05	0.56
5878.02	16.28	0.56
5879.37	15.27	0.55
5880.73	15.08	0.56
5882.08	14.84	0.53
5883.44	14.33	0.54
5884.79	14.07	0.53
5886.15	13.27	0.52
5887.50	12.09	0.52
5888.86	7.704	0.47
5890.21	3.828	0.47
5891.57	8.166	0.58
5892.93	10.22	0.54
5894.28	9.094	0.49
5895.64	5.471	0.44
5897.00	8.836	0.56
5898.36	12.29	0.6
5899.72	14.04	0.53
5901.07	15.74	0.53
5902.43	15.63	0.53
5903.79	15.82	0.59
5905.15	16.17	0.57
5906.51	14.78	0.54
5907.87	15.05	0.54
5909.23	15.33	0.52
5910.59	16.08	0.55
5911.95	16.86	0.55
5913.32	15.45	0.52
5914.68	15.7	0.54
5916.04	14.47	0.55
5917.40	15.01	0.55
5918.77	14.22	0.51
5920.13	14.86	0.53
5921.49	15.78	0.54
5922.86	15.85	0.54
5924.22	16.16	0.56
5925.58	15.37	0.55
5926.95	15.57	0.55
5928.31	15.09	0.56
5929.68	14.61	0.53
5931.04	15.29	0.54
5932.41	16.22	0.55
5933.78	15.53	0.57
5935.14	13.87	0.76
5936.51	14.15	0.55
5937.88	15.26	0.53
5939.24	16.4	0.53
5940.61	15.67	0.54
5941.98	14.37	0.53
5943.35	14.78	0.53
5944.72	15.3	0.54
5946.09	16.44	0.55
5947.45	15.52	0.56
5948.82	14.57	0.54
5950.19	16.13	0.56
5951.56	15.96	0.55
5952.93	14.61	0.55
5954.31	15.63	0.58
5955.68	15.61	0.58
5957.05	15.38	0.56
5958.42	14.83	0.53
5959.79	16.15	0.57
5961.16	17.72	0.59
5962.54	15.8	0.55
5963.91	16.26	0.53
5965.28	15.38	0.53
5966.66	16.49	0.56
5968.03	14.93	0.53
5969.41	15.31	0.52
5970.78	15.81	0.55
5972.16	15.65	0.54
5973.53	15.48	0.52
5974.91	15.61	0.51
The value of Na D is 5.84 AA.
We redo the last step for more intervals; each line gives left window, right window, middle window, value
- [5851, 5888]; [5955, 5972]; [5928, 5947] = 0.42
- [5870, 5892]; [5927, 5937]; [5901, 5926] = -1.81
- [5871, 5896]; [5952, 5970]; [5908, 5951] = -2.83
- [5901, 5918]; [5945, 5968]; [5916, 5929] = 0.27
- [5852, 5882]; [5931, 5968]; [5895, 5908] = 1.68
